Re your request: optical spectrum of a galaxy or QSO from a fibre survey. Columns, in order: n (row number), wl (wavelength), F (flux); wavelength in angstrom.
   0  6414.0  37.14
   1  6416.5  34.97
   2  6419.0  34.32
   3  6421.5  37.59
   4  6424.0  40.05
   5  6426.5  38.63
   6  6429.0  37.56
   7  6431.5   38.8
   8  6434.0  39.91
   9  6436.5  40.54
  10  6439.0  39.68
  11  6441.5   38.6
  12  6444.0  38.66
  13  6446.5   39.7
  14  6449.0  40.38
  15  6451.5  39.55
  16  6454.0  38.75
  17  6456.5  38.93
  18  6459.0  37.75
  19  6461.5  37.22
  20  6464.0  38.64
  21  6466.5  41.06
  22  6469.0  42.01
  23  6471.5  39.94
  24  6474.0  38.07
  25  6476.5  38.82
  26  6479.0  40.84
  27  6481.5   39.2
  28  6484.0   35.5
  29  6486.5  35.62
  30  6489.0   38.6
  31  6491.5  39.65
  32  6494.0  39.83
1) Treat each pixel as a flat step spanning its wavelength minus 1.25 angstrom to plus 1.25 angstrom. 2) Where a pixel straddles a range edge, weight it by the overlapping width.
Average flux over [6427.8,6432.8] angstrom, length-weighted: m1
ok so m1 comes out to 38.2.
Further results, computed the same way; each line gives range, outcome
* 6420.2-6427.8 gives 38.7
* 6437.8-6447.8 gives 39.2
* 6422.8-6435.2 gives 39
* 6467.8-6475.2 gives 40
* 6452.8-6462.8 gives 38.2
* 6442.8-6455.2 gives 39.4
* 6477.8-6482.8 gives 40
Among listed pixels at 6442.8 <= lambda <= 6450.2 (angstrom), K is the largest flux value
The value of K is 40.38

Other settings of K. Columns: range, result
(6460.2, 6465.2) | 38.64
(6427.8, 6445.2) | 40.54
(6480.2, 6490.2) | 39.2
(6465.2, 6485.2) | 42.01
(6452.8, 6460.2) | 38.93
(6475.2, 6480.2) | 40.84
